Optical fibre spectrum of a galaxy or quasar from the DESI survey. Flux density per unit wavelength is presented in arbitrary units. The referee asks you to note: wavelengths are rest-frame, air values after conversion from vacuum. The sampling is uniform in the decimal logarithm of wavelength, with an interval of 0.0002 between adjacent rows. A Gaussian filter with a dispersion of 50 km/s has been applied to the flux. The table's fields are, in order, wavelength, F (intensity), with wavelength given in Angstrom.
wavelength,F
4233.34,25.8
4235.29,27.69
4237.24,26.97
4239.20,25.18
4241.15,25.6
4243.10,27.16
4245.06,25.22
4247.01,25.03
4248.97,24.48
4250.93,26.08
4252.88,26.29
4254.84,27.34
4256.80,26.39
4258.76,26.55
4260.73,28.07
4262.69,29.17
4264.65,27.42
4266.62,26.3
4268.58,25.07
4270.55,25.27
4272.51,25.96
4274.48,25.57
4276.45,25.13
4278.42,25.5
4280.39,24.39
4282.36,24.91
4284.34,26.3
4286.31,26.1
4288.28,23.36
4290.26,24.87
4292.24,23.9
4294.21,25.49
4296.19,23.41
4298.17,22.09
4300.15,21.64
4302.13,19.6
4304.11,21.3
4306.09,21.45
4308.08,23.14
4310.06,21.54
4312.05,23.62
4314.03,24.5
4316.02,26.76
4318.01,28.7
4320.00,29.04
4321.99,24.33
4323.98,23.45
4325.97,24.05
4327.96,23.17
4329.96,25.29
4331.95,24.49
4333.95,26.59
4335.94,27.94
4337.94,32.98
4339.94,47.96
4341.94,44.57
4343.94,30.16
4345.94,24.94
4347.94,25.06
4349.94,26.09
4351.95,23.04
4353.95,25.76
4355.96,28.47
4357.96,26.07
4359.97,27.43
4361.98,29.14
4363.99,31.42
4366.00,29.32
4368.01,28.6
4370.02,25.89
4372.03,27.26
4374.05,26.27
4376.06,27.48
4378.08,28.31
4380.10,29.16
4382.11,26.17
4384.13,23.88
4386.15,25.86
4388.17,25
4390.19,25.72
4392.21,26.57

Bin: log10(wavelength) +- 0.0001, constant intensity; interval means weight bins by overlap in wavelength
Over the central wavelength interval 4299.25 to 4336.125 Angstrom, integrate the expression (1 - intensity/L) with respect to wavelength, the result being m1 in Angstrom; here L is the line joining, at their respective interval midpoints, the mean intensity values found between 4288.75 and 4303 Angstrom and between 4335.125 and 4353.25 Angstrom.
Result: 3.60 Angstrom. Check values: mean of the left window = 23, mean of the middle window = 24.2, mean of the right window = 31.3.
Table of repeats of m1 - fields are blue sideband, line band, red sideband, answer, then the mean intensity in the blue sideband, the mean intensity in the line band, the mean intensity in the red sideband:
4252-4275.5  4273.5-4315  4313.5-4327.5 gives 3.9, 26.6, 23.7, 25.8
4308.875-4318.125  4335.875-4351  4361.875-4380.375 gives -3.6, 24.6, 32.7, 28.2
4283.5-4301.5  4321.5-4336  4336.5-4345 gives 4.2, 24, 24.7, 38.2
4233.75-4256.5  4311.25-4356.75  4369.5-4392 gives -2.7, 26.1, 27.9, 26.5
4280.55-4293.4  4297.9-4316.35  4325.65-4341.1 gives 3.1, 24.9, 22.4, 29.4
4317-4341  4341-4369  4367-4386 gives -1.0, 28.2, 28.5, 27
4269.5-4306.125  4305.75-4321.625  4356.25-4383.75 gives 0.2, 24.1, 25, 27.8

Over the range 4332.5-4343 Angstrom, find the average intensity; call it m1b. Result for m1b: 35.5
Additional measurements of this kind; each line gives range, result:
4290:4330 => 23.8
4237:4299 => 25.6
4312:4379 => 27.9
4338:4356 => 30.9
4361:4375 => 28.3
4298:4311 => 21.5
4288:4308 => 22.7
